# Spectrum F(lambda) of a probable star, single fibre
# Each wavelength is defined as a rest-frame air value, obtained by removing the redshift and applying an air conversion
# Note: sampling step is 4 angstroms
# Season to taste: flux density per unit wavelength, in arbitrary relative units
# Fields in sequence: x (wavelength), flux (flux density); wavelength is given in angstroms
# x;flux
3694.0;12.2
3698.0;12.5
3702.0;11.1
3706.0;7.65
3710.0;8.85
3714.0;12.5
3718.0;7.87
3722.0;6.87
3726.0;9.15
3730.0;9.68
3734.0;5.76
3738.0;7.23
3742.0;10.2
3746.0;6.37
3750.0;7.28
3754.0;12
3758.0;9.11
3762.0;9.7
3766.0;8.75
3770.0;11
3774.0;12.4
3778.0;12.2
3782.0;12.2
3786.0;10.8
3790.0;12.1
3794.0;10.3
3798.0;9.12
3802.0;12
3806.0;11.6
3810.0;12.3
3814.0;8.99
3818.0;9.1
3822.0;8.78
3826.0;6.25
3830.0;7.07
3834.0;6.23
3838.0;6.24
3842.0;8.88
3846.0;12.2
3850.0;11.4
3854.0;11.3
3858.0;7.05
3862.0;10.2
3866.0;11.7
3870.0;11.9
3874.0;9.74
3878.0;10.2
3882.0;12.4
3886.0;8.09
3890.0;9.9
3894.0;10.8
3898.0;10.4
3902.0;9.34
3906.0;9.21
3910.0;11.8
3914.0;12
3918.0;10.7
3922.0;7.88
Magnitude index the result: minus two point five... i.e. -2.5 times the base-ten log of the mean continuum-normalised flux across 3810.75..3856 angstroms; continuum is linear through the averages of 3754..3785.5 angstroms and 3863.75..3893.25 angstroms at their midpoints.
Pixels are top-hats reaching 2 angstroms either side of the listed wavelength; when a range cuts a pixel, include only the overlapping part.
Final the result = 0.20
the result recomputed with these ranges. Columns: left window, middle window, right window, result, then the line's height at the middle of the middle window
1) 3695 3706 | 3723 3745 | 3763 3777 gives 0.306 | 10.9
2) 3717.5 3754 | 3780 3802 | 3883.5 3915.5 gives -0.246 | 8.78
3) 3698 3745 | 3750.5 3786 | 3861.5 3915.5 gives -0.150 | 9.37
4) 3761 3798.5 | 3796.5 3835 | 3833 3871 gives 0.129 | 10.4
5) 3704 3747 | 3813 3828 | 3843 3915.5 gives 0.178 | 9.71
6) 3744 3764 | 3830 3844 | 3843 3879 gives 0.394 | 10.2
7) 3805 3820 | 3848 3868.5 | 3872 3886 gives 0.004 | 10.4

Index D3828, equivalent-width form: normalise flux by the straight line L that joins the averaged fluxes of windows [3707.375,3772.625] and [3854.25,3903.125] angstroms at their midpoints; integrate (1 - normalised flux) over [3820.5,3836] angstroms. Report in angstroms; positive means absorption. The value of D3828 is 4.3 angstroms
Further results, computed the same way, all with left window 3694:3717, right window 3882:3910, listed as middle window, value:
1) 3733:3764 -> 5.6 angstroms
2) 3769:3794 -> -3.3 angstroms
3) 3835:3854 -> 0.9 angstroms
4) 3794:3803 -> -0.1 angstroms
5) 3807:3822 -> 0.3 angstroms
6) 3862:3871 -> -1.2 angstroms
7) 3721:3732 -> 1.9 angstroms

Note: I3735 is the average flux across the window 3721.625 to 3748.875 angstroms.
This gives 7.94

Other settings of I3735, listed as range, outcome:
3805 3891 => 9.59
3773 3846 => 9.84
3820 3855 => 8.63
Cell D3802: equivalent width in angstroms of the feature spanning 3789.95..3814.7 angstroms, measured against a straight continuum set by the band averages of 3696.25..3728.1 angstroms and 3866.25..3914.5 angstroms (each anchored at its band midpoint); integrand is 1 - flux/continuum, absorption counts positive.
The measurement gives -2.2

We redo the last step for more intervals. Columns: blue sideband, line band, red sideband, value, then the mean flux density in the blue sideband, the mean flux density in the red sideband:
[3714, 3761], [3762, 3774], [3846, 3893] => -1.73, 8.53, 10.4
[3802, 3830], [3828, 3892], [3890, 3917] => 2.48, 9.51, 10.5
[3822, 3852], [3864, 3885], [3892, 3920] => -3.22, 8.35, 10.6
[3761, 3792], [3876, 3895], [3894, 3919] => 0.77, 11.2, 10.6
